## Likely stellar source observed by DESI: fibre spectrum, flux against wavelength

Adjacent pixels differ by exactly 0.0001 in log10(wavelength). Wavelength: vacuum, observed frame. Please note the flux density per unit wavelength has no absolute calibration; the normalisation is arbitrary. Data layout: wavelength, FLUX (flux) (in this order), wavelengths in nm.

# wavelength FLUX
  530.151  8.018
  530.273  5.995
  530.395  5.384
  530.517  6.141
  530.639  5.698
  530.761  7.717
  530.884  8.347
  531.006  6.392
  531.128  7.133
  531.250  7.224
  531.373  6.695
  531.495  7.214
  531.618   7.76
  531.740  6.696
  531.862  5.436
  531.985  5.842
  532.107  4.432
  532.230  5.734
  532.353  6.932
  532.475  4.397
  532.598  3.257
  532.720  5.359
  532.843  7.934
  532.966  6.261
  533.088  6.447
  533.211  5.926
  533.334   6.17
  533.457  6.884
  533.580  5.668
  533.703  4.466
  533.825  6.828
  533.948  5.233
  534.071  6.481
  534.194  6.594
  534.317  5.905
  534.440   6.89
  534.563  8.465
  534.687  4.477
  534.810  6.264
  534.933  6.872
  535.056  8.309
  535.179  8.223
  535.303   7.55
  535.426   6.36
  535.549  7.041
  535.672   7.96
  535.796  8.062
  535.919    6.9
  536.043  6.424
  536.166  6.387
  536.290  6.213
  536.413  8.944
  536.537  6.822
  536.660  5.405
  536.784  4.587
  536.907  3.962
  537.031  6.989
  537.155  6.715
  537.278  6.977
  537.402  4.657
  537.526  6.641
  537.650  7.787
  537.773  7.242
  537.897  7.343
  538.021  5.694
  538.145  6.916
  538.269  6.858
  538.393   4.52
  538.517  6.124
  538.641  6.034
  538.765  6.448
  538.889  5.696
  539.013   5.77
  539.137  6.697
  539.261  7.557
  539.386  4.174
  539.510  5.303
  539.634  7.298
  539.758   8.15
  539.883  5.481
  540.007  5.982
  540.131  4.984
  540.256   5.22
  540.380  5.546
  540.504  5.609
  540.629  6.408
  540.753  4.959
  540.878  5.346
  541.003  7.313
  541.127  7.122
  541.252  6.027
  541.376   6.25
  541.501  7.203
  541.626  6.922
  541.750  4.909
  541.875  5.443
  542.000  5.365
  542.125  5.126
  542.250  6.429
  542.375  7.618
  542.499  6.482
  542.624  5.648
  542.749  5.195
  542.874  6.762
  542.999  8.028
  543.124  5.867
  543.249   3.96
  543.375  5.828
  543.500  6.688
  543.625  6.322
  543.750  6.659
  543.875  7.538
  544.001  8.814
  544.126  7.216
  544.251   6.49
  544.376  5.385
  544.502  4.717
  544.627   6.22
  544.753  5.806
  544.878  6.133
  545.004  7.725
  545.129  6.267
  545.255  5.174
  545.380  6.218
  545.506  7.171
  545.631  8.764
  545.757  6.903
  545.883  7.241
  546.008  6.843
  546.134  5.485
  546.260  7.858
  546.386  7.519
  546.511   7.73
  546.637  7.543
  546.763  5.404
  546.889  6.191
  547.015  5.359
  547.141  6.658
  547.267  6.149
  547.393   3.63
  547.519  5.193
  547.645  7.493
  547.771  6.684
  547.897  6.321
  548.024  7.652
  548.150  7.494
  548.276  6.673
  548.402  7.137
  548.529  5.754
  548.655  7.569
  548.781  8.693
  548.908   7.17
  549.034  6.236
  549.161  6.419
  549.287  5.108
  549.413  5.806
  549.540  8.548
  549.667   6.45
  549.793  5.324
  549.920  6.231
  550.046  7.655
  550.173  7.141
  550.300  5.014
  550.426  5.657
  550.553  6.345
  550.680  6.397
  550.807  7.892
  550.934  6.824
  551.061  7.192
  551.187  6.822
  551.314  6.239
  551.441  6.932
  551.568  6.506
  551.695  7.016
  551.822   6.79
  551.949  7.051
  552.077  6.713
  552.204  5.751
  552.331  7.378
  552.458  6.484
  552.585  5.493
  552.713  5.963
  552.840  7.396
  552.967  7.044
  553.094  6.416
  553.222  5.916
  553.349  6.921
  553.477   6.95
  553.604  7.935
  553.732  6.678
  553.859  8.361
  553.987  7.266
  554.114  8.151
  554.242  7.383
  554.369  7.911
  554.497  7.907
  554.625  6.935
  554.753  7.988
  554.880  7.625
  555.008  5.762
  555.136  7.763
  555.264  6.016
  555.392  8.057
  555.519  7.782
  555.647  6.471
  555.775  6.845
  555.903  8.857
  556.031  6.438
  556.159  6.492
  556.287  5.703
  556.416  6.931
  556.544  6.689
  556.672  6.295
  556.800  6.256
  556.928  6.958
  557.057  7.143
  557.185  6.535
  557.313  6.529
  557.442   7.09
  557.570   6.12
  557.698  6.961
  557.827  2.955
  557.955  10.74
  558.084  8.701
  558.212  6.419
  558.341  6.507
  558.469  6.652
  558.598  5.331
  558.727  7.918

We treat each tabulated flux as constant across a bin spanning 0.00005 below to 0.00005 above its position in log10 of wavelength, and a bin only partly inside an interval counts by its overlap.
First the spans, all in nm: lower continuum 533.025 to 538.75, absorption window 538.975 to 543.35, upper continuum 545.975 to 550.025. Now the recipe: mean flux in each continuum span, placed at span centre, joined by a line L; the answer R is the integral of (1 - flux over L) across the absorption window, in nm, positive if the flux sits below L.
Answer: 0.32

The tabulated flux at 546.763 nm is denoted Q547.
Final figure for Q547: 5.404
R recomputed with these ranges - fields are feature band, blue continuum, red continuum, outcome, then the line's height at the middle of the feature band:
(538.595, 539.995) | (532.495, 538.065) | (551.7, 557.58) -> 0.072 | 6.57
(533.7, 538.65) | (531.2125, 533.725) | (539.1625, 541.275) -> -0.432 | 6.04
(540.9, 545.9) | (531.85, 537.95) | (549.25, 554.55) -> 0.136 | 6.59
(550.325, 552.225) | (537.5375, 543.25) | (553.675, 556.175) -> 0.107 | 7.06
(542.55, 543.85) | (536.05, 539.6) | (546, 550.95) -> 0.055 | 6.41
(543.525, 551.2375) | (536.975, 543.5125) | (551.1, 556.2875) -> -0.020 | 6.61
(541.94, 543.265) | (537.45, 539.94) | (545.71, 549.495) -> 0.074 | 6.48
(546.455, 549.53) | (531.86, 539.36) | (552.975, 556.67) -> 0.142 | 6.85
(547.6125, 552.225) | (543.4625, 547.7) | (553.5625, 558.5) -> 0.024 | 6.76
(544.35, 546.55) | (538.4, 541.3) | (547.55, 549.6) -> -0.014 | 6.58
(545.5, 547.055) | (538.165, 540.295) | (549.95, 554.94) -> -0.103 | 6.51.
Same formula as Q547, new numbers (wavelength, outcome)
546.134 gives 5.485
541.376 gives 6.25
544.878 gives 6.133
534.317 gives 5.905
